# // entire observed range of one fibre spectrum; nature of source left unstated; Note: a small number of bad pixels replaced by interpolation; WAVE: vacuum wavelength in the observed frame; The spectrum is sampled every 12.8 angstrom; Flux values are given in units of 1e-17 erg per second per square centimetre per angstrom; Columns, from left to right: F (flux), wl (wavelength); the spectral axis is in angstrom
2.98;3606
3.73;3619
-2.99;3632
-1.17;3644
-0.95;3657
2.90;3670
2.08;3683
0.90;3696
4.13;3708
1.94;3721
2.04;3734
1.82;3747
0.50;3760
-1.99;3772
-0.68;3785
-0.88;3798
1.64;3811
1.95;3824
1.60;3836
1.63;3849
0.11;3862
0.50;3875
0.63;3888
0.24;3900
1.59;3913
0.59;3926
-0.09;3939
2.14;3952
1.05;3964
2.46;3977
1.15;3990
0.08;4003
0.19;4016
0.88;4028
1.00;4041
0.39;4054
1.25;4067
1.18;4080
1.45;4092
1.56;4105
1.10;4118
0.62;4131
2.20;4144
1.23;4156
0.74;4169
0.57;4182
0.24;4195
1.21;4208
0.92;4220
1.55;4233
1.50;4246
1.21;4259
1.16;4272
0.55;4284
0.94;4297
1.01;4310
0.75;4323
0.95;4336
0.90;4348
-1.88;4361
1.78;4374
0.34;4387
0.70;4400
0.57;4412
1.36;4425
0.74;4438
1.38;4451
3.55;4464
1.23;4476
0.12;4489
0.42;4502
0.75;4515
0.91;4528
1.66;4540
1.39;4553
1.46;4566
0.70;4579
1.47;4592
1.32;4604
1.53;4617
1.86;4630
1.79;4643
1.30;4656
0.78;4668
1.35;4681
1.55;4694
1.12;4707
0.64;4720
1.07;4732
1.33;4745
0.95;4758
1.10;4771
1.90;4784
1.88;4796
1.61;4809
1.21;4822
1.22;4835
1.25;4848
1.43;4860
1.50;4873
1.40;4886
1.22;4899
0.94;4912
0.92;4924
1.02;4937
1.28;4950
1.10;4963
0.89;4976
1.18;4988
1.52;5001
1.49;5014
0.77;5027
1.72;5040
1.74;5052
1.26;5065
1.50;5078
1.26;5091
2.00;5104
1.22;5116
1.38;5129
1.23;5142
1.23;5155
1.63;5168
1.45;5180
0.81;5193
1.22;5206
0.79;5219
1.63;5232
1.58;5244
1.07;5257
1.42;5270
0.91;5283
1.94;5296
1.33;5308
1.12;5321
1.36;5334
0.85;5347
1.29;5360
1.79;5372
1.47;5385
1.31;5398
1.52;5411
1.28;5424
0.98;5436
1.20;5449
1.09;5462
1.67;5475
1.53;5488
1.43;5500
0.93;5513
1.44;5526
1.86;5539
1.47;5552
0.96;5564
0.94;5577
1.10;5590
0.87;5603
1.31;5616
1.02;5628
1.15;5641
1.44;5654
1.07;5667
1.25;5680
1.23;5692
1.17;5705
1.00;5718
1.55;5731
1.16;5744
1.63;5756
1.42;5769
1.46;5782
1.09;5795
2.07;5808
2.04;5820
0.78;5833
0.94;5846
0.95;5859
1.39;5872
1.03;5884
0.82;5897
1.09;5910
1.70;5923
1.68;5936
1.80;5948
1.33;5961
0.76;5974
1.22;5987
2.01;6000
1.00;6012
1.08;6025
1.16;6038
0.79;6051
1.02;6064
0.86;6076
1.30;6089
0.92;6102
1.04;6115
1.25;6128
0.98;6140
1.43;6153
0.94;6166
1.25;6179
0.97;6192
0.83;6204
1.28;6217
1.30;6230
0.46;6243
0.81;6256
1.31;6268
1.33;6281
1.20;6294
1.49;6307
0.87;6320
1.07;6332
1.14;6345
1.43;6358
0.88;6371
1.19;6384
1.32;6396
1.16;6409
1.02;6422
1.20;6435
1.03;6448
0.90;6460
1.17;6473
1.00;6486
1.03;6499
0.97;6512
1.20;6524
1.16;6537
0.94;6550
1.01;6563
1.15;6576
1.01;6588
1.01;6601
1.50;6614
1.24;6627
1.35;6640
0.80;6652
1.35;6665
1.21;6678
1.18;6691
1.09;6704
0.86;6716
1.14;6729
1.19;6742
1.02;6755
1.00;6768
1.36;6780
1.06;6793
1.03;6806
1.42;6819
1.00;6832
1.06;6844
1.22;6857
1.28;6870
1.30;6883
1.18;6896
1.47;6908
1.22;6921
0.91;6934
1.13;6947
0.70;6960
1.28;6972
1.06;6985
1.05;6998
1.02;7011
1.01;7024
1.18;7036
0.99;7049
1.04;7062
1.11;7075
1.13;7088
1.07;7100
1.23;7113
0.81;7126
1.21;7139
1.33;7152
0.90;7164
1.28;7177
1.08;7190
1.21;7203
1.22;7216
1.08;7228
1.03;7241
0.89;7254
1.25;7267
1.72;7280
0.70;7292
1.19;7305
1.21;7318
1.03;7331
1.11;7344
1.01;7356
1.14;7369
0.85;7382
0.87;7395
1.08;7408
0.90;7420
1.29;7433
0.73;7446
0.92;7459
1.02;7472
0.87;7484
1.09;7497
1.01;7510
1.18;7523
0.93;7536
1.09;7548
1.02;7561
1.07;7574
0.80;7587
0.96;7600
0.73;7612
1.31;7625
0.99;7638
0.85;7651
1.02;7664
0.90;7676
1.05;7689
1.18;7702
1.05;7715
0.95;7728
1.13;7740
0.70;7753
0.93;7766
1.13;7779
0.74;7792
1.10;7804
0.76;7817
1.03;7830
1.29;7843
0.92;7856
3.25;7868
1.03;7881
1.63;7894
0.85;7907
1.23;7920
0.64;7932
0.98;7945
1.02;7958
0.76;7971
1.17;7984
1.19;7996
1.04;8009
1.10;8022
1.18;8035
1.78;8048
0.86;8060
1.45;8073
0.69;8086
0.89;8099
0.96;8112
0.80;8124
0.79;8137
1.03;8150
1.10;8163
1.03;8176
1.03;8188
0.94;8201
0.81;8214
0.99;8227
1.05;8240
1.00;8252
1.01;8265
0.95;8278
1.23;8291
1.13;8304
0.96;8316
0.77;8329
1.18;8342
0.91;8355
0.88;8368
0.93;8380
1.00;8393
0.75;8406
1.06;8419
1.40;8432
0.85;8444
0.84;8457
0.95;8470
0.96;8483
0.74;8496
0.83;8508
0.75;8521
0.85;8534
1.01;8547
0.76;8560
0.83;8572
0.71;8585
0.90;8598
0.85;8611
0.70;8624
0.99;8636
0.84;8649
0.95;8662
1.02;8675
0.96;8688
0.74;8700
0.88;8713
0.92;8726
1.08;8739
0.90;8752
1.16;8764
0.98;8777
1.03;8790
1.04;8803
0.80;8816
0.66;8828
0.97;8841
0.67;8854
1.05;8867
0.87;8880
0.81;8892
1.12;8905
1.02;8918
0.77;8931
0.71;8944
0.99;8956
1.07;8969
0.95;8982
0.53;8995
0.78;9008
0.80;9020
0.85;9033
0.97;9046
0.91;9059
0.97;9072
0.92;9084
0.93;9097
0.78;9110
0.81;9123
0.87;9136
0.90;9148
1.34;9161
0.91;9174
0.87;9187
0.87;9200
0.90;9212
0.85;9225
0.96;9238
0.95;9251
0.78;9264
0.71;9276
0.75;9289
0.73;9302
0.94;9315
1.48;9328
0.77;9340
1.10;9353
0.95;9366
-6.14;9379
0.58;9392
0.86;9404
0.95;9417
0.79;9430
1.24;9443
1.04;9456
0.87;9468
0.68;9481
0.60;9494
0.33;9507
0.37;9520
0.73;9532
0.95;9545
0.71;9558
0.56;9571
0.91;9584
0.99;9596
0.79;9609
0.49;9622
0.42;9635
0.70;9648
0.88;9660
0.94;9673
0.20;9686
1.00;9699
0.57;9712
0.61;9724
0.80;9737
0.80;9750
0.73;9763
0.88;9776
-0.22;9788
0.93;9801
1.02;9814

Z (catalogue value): 0.20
